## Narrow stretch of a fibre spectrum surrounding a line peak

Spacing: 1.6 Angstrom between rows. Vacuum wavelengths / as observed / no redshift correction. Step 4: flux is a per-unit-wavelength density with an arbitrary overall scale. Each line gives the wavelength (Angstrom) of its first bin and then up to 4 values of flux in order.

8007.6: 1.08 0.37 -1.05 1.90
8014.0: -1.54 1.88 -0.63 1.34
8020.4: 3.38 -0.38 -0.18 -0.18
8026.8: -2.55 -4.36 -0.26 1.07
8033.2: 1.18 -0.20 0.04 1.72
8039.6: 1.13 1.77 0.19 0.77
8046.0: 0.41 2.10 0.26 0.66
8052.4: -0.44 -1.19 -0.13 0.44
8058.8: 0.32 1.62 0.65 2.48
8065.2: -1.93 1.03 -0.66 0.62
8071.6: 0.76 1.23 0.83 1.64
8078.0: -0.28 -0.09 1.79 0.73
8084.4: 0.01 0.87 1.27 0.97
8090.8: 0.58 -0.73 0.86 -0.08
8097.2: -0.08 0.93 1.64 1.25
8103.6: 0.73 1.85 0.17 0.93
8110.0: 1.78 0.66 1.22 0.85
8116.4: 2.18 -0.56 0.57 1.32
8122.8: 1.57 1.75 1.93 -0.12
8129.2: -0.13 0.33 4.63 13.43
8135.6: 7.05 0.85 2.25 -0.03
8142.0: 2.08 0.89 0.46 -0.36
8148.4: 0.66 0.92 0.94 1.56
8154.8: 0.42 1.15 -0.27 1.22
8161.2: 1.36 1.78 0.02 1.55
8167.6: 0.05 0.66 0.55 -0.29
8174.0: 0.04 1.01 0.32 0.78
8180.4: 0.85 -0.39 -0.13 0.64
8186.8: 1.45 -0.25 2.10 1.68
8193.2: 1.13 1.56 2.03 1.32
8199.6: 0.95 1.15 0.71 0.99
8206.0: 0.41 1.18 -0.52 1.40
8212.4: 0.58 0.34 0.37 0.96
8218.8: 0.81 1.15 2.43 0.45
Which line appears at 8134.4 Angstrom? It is H-alpha 6563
